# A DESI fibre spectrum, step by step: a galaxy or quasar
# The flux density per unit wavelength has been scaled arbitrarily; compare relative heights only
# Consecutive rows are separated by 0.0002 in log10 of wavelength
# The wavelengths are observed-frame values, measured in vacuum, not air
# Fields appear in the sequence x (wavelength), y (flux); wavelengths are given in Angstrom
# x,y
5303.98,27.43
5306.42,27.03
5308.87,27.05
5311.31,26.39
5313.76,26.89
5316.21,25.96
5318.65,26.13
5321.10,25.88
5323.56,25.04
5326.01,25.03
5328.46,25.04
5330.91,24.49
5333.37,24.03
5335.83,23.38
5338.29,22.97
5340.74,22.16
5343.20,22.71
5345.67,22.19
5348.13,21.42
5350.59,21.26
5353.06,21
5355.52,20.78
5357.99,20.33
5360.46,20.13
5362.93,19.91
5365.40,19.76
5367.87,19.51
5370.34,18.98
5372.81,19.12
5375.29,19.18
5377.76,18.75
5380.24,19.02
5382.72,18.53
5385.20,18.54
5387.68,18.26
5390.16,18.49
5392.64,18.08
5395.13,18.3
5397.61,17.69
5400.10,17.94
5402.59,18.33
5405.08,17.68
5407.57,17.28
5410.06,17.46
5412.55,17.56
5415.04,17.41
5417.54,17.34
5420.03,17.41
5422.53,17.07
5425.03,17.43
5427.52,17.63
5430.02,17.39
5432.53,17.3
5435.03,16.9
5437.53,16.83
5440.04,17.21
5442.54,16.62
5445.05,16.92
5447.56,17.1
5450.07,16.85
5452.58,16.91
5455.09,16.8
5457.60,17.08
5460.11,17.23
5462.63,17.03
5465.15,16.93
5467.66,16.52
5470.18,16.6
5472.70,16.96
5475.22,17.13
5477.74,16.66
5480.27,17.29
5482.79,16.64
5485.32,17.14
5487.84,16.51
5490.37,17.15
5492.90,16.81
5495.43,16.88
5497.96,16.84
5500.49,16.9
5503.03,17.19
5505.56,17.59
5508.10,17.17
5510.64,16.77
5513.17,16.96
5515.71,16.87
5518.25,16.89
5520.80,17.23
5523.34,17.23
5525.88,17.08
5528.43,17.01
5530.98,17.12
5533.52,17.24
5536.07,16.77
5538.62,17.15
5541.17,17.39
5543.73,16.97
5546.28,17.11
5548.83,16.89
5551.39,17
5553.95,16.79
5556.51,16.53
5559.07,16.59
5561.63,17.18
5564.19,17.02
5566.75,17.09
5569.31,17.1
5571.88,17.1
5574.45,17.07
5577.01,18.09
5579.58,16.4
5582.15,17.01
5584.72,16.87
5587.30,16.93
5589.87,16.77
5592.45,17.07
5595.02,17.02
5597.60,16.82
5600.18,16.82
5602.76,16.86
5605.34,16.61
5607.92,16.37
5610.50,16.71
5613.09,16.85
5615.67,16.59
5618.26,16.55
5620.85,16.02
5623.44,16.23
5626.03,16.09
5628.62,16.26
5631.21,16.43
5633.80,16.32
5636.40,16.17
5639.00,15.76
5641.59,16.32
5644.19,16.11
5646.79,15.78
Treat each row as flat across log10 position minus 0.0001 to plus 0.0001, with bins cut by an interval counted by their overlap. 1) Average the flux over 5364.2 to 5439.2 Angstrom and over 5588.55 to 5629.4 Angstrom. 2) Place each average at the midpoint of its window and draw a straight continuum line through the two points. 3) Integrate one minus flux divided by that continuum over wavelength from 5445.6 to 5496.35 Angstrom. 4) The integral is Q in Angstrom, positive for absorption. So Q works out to 1.9 Angstrom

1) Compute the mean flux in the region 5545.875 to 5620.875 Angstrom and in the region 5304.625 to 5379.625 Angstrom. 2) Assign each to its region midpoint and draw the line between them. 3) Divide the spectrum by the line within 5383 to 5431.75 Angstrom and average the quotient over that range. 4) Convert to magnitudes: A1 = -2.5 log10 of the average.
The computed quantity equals 0.19 mag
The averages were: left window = 22.7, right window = 16.9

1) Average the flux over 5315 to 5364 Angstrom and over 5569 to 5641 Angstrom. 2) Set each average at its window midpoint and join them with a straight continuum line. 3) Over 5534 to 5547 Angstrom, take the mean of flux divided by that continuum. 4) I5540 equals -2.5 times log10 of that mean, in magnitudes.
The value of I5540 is 0.07 mag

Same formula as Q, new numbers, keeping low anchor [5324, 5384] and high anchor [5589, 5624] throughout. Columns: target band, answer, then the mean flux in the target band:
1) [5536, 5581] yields 1.34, 17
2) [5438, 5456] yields 2.45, 16.9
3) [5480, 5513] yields 2.99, 17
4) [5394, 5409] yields 1.87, 17.9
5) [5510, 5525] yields 1.06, 17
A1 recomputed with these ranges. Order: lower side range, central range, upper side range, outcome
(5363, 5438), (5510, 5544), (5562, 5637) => 0.01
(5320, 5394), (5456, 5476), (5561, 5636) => 0.13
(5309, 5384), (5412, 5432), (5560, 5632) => 0.18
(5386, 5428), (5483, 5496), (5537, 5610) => 0.03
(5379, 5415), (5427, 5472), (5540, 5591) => 0.05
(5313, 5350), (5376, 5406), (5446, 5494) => 0.15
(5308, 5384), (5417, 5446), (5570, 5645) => 0.19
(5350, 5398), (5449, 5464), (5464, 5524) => 0.04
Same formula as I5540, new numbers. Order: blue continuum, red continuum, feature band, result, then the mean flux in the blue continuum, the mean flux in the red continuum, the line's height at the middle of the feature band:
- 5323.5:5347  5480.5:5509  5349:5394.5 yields 0.141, 23.6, 17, 22.1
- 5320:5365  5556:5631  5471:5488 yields 0.149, 22.6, 16.8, 19.4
